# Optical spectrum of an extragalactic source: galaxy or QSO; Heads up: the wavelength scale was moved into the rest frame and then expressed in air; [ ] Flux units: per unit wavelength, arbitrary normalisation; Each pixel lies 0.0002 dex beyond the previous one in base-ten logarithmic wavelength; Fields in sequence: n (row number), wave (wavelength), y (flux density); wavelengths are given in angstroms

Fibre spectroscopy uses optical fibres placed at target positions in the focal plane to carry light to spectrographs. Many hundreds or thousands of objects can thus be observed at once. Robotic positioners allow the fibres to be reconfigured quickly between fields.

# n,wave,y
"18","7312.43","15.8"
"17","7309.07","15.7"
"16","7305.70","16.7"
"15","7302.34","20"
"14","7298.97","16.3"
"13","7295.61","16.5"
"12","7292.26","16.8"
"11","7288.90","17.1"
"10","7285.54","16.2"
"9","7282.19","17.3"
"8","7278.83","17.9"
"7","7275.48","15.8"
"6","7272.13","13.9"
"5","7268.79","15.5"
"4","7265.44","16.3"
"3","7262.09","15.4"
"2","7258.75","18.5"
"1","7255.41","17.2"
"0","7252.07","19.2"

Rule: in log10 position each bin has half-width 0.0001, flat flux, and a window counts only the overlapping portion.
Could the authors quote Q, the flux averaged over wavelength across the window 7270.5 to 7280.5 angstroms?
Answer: 15.9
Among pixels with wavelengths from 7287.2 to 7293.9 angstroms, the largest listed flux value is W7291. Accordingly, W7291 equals 17.1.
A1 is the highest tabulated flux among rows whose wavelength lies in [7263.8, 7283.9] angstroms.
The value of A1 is 17.9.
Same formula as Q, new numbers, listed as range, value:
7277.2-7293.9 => 17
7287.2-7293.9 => 16.9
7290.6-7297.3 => 16.7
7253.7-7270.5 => 16.6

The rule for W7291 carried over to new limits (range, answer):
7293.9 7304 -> 20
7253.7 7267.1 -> 18.5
